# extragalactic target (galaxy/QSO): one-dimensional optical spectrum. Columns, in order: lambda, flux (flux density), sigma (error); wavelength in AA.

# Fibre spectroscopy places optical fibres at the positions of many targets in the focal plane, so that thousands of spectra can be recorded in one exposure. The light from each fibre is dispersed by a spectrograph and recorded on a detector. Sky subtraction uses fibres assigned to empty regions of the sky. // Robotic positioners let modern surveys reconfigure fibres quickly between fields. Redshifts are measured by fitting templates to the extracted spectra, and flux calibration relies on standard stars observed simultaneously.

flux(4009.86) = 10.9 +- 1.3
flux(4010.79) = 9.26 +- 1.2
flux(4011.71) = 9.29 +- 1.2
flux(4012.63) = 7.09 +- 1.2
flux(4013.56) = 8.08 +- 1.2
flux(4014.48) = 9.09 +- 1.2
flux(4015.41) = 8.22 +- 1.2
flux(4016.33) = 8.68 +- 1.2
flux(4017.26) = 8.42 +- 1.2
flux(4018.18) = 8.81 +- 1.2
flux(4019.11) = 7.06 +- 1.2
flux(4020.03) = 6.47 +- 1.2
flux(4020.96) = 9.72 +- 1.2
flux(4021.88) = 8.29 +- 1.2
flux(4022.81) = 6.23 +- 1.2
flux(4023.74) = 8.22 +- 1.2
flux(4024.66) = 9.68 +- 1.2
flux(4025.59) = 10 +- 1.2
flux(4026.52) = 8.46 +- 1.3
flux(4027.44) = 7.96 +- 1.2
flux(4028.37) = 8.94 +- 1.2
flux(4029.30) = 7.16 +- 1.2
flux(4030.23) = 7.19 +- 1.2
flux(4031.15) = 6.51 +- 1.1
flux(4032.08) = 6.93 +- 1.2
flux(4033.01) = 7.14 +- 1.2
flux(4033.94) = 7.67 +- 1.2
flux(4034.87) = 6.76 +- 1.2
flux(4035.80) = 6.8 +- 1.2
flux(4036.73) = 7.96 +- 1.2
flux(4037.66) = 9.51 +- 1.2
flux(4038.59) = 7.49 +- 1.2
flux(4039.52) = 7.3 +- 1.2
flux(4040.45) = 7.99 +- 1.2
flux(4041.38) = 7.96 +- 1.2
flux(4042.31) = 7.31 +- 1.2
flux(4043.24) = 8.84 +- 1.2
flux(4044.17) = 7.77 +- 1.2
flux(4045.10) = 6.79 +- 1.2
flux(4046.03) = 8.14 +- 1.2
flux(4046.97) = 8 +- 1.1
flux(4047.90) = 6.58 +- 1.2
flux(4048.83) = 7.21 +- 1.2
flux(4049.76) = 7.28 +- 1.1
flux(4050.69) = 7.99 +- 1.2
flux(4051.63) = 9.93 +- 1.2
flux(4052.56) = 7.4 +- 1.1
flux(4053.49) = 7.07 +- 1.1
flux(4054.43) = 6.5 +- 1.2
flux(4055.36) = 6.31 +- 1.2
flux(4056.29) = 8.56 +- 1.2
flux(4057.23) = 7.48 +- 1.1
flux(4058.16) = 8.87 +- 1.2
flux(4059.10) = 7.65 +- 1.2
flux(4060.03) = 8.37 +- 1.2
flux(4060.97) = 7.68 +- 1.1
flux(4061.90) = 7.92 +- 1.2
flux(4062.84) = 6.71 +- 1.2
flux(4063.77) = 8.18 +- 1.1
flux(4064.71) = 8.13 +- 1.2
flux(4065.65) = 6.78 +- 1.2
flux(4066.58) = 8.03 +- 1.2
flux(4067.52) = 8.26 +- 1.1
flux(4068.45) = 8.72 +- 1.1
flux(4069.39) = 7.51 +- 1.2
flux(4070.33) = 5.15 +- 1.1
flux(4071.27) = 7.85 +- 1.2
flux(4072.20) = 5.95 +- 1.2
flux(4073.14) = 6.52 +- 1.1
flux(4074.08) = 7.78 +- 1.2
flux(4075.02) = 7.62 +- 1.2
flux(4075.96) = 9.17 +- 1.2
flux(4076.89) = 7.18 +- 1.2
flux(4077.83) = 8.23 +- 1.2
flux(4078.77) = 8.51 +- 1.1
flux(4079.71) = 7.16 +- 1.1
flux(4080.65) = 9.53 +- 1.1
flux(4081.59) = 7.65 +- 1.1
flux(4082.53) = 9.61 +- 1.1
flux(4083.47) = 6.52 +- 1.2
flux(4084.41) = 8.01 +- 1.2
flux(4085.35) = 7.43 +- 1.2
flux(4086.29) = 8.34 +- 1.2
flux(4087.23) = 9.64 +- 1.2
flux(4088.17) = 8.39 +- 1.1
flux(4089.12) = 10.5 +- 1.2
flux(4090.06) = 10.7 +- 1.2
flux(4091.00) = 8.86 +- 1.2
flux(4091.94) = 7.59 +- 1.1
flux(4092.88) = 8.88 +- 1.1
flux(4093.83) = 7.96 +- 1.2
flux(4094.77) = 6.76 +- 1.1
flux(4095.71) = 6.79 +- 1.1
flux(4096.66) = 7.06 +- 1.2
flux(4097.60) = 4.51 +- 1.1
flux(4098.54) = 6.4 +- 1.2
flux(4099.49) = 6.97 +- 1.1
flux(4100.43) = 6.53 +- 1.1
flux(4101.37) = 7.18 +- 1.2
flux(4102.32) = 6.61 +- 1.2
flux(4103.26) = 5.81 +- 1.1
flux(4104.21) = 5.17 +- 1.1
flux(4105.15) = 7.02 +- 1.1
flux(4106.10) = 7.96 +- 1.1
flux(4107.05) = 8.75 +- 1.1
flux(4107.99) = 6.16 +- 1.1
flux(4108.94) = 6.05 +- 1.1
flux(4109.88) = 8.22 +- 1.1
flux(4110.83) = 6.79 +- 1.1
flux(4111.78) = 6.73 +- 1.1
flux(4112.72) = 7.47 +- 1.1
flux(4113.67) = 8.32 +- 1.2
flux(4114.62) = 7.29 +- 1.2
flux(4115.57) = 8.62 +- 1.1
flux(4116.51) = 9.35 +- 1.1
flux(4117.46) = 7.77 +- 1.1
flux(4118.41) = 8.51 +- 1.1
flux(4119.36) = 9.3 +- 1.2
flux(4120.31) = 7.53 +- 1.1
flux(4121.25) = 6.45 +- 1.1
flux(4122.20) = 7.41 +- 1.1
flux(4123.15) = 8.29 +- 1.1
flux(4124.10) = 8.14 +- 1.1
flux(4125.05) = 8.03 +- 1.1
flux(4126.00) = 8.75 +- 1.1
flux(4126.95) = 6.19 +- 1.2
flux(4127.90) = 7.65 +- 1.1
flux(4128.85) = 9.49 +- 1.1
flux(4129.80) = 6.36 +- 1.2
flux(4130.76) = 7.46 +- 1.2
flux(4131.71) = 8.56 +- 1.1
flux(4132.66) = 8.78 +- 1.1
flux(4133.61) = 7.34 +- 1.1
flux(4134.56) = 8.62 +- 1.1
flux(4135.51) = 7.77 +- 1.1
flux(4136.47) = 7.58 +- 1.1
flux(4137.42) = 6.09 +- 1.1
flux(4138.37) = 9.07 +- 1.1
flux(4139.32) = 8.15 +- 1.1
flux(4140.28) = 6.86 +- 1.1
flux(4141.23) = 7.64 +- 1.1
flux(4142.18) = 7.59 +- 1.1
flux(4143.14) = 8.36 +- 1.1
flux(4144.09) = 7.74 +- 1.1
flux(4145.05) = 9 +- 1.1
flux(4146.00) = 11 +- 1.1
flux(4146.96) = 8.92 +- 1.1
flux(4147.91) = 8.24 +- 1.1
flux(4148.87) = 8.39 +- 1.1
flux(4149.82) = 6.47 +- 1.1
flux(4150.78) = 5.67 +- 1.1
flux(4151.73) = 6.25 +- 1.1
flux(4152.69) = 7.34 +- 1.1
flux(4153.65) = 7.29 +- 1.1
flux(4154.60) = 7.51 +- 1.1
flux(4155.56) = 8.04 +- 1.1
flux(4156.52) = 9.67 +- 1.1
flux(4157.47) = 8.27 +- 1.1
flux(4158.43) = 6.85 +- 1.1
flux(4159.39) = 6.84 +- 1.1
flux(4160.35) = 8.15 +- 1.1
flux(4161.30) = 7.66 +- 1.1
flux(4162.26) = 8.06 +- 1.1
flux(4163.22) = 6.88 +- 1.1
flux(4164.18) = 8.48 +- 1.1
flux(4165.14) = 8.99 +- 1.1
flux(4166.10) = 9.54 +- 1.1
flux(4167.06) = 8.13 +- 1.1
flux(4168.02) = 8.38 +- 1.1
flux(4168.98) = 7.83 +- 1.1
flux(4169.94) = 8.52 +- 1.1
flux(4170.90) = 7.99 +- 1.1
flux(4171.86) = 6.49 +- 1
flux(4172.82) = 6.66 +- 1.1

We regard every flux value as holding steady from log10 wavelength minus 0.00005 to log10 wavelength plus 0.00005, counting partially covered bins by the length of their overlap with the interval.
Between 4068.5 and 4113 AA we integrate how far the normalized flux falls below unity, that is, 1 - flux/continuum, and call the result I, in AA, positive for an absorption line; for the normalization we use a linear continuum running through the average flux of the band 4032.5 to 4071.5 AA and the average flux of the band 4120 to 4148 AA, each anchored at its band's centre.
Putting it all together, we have 1.57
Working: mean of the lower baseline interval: 7.65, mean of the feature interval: 7.52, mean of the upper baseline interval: 7.97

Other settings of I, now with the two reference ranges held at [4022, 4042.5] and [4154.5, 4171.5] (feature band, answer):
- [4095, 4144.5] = 3.2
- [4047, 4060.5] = 0.3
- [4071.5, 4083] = 0.0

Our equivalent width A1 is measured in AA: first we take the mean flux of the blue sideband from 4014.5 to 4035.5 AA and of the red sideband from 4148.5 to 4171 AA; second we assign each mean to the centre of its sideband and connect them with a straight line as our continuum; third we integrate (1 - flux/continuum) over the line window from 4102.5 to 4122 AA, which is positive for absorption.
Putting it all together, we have 1.0 AA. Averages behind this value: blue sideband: 7.95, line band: 7.45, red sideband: 7.79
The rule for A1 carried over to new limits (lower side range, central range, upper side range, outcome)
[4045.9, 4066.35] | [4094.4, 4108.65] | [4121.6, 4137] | 2.1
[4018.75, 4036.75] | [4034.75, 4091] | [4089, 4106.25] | -2.8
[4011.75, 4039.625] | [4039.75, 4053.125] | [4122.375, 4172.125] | 0.3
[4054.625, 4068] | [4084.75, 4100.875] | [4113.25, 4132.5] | 0.1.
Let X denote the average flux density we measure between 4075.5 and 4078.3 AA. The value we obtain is 8.21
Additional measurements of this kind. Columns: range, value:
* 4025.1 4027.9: 8.82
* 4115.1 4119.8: 8.71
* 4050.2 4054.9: 7.77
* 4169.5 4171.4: 8.23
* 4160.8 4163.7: 7.55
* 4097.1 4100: 5.99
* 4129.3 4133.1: 7.78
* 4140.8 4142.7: 7.62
